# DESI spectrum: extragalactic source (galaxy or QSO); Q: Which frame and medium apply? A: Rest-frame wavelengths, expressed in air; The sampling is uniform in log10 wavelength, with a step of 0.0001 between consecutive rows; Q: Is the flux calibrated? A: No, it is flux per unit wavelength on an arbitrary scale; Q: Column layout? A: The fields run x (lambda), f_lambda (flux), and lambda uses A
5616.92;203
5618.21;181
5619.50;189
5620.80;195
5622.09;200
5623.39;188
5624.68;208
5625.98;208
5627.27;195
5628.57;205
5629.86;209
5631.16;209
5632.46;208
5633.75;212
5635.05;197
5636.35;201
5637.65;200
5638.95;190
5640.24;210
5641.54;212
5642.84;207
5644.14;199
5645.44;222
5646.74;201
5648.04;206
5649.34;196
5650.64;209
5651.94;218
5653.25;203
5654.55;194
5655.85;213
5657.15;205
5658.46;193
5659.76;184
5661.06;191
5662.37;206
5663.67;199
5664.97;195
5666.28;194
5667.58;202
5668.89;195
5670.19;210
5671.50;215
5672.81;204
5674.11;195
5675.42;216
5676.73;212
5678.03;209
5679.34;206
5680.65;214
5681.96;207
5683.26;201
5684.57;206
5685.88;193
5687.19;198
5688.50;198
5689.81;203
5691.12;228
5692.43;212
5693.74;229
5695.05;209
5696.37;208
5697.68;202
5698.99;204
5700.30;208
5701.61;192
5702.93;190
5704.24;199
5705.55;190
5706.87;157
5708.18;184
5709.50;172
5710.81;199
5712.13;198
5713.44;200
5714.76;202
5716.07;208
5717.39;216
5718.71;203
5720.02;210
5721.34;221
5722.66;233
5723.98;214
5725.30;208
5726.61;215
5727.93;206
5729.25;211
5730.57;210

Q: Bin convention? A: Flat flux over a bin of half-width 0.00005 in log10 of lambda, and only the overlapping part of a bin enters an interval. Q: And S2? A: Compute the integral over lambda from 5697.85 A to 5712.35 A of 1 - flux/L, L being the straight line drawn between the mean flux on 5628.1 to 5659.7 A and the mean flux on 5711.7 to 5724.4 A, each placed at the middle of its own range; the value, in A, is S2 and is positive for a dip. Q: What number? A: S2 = 1.3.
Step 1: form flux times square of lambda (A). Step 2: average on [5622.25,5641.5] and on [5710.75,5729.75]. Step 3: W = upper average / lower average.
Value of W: 1.1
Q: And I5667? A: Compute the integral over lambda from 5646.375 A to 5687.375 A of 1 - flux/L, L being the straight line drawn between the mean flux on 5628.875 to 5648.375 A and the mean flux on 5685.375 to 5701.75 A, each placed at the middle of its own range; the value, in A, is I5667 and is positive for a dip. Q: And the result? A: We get 0.69 A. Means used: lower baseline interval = 206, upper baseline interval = 207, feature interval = 203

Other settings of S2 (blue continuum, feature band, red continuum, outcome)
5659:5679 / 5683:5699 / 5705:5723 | -0.55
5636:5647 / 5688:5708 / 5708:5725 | 0.35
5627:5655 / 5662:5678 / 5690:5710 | -0.13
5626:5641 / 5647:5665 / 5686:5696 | 0.43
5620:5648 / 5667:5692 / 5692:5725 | -0.39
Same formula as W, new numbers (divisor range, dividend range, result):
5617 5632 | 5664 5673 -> 1.03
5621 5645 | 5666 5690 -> 1.02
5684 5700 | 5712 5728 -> 1.03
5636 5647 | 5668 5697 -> 1.03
